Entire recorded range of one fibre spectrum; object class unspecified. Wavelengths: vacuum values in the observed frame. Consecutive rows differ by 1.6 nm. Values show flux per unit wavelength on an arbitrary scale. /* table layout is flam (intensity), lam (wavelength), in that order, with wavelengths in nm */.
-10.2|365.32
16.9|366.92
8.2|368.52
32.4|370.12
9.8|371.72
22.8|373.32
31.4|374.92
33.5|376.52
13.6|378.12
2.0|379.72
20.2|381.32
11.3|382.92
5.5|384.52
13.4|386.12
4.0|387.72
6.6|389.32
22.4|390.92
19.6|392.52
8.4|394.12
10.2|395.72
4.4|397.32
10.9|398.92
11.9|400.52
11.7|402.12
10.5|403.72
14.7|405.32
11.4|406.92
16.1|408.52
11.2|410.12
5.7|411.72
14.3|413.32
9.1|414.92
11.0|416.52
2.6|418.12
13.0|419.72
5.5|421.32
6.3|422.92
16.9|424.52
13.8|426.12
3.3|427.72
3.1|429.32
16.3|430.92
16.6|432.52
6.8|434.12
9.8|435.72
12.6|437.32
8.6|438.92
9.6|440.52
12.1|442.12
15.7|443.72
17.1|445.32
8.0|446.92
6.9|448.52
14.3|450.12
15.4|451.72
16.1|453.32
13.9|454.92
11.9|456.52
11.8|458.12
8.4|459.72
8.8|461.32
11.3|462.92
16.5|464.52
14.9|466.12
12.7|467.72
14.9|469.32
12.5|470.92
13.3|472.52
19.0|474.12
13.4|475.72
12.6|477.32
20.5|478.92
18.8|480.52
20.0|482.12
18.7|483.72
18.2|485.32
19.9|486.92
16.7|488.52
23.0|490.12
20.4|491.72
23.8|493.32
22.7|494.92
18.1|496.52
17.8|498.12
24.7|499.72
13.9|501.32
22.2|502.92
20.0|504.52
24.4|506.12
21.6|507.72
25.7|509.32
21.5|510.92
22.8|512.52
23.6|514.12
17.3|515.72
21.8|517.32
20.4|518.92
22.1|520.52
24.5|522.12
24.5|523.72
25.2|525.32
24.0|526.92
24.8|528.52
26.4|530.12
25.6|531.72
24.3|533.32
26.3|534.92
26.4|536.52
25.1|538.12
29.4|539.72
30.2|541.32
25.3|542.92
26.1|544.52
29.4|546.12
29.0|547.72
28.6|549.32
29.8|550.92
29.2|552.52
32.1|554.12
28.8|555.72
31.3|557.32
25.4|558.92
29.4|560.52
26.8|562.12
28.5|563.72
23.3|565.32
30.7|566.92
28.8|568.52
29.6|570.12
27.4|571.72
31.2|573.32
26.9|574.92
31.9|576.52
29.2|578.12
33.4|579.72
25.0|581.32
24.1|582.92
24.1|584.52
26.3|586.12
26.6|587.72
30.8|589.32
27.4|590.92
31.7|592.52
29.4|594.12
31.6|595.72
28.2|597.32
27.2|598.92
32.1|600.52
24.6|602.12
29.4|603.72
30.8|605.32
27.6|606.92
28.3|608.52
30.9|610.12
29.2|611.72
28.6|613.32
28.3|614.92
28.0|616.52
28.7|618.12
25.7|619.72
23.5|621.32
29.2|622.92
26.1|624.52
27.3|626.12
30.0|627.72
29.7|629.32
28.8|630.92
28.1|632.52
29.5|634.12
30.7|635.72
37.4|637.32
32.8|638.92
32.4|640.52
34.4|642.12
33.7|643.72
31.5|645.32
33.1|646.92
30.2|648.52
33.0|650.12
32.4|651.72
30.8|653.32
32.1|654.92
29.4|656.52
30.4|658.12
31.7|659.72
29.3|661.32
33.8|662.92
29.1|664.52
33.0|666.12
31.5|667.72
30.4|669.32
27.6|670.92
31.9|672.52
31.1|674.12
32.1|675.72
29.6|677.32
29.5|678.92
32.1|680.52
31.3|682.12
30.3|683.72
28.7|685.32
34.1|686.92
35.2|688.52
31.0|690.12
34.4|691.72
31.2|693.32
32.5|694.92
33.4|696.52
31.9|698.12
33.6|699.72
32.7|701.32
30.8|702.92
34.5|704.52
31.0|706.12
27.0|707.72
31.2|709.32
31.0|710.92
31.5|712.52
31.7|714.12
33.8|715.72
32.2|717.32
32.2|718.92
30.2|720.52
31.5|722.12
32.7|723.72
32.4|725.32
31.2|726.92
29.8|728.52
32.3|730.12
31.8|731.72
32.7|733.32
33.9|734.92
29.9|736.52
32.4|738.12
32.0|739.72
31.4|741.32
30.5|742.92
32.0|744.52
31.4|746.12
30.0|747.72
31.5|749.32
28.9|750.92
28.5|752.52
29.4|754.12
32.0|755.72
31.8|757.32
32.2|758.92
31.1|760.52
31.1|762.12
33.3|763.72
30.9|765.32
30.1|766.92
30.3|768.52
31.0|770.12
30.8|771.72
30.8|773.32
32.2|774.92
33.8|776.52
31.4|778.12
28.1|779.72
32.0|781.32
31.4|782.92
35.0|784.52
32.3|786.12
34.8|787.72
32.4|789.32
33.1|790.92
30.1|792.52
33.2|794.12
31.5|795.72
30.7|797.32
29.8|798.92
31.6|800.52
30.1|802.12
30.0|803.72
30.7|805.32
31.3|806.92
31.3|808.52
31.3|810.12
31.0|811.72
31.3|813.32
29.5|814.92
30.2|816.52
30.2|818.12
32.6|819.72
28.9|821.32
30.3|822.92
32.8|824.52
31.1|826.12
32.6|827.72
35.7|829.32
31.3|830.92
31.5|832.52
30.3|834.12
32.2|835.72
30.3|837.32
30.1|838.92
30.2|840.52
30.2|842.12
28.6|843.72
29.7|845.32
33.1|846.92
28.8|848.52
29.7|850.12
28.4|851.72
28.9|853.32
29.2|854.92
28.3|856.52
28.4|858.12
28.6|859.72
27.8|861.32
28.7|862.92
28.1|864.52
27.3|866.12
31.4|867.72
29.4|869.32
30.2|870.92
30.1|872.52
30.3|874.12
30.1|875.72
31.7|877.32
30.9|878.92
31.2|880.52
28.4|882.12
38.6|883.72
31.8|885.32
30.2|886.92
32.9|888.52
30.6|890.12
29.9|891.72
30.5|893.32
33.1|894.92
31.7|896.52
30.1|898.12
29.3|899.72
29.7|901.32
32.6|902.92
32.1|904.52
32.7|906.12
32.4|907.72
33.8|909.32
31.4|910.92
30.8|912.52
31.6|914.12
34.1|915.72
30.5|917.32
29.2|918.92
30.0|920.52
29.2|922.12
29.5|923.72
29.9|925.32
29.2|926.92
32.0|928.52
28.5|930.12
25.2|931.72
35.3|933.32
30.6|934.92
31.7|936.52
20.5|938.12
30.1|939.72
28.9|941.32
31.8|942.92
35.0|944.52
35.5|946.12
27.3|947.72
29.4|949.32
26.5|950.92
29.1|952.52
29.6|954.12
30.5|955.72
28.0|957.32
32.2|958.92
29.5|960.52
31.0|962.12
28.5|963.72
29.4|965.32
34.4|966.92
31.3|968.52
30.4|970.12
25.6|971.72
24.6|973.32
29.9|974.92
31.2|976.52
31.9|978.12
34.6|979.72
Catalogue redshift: 0.20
